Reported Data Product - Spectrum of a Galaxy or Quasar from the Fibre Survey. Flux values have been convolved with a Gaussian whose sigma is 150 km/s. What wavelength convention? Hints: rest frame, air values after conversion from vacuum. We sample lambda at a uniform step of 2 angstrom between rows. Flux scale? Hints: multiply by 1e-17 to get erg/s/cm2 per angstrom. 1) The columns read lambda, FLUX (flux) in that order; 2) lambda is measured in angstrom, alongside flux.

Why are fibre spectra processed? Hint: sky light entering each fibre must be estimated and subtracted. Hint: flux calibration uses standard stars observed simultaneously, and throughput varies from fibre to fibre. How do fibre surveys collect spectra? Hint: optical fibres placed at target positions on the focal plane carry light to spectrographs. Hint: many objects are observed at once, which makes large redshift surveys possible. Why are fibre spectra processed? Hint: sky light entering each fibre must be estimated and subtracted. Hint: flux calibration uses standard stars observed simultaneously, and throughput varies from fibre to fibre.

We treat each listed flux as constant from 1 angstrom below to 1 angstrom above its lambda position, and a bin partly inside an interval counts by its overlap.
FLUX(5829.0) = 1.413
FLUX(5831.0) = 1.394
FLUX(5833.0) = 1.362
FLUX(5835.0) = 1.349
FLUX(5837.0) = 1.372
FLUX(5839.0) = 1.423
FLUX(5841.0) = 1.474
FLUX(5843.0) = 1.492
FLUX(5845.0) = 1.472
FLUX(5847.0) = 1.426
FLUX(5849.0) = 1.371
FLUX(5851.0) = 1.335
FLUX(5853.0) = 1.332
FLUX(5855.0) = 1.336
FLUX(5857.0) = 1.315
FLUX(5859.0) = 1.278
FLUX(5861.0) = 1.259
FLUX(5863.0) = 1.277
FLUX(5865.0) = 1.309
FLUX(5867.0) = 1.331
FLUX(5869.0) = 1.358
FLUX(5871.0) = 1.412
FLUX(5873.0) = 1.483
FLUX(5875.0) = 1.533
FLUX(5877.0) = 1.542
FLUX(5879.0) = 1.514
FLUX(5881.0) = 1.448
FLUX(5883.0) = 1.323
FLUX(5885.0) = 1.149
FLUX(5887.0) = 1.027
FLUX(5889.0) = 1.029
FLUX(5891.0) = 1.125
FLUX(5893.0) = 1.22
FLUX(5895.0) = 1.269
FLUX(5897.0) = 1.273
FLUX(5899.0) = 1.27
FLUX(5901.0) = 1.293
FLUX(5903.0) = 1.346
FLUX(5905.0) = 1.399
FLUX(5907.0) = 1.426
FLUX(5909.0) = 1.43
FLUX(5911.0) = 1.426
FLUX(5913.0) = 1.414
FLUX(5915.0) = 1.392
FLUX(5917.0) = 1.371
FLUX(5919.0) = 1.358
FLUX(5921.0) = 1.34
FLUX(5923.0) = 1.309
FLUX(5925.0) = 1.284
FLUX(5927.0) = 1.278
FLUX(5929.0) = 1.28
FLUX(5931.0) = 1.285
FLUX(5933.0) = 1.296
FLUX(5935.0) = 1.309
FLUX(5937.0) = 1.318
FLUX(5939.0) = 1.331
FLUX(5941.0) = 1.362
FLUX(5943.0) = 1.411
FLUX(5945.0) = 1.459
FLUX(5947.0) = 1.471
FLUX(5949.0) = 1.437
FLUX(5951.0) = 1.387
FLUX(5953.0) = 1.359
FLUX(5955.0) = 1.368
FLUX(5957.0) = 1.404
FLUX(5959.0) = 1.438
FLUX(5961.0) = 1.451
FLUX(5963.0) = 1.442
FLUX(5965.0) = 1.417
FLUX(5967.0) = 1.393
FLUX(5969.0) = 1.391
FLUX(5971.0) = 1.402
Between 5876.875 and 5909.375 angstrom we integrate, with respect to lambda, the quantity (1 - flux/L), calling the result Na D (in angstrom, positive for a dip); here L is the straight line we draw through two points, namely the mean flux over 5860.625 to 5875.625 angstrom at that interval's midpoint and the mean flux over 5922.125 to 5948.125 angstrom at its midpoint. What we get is 1.6 angstrom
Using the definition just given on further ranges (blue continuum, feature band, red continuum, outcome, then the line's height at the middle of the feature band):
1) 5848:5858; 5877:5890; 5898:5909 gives 0.7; 1.35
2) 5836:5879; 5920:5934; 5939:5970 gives 1.1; 1.4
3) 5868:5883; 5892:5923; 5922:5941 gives 0.5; 1.37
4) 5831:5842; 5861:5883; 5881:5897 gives -2.7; 1.26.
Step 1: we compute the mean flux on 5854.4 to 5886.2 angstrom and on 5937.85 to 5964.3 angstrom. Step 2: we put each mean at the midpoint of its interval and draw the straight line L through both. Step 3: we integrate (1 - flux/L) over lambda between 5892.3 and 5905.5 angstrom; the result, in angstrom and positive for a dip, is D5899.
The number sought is 0.8 angstrom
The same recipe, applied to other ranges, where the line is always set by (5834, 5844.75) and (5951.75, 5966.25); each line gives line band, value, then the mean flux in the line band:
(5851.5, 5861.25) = 0.78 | 1.31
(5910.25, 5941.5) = 1.80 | 1.33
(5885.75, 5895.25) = 1.98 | 1.12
